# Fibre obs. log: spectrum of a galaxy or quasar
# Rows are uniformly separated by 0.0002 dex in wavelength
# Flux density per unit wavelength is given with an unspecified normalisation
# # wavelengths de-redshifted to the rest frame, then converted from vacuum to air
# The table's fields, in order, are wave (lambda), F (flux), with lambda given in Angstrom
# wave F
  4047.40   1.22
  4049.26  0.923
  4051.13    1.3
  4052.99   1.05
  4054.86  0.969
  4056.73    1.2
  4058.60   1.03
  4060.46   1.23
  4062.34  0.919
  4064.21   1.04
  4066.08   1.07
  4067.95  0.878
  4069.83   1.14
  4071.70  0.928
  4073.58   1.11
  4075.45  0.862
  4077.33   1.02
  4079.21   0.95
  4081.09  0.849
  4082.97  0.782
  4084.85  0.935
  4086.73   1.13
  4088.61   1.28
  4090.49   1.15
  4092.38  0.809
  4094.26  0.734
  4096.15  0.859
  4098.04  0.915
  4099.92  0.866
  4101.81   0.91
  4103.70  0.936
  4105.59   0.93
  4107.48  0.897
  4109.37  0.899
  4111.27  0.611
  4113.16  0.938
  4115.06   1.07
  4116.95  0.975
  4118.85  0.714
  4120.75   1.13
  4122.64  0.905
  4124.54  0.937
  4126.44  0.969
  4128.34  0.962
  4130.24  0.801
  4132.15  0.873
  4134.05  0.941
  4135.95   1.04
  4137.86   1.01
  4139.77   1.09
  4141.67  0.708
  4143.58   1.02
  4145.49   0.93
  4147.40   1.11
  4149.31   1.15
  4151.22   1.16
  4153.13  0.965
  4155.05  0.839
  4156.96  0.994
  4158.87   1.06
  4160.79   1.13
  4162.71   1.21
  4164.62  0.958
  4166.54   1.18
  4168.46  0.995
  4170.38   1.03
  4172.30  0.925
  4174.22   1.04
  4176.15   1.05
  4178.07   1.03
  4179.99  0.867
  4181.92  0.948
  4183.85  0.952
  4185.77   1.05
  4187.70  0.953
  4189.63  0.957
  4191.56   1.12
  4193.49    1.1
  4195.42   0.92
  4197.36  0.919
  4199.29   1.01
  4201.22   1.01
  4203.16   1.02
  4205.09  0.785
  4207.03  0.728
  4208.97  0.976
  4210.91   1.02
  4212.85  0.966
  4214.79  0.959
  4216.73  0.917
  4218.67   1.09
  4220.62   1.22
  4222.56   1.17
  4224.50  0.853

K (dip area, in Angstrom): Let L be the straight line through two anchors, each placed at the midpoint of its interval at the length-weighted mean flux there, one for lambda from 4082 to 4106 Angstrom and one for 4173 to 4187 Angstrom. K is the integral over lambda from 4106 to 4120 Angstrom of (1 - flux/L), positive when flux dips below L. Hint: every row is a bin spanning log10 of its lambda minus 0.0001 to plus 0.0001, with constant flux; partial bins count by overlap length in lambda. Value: 1.09 Angstrom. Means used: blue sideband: 0.942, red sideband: 0.989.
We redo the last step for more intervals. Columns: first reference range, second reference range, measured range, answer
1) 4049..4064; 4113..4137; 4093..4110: 1.9 Angstrom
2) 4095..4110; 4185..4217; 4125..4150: -1.2 Angstrom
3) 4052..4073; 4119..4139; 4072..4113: 3.1 Angstrom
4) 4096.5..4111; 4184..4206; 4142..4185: -3.0 Angstrom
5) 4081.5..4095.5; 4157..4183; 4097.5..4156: 3.2 Angstrom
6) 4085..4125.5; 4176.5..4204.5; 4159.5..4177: -1.5 Angstrom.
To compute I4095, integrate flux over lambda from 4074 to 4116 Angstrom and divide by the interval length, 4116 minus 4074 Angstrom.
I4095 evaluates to 0.926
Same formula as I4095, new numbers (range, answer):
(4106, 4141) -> 0.93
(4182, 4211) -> 0.966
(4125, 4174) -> 1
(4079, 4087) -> 0.911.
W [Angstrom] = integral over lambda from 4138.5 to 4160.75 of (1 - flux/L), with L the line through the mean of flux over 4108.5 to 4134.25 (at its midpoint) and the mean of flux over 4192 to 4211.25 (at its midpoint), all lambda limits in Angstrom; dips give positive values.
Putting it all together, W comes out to -2.04 Angstrom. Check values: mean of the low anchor 0.908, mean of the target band 1.01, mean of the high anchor 0.951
